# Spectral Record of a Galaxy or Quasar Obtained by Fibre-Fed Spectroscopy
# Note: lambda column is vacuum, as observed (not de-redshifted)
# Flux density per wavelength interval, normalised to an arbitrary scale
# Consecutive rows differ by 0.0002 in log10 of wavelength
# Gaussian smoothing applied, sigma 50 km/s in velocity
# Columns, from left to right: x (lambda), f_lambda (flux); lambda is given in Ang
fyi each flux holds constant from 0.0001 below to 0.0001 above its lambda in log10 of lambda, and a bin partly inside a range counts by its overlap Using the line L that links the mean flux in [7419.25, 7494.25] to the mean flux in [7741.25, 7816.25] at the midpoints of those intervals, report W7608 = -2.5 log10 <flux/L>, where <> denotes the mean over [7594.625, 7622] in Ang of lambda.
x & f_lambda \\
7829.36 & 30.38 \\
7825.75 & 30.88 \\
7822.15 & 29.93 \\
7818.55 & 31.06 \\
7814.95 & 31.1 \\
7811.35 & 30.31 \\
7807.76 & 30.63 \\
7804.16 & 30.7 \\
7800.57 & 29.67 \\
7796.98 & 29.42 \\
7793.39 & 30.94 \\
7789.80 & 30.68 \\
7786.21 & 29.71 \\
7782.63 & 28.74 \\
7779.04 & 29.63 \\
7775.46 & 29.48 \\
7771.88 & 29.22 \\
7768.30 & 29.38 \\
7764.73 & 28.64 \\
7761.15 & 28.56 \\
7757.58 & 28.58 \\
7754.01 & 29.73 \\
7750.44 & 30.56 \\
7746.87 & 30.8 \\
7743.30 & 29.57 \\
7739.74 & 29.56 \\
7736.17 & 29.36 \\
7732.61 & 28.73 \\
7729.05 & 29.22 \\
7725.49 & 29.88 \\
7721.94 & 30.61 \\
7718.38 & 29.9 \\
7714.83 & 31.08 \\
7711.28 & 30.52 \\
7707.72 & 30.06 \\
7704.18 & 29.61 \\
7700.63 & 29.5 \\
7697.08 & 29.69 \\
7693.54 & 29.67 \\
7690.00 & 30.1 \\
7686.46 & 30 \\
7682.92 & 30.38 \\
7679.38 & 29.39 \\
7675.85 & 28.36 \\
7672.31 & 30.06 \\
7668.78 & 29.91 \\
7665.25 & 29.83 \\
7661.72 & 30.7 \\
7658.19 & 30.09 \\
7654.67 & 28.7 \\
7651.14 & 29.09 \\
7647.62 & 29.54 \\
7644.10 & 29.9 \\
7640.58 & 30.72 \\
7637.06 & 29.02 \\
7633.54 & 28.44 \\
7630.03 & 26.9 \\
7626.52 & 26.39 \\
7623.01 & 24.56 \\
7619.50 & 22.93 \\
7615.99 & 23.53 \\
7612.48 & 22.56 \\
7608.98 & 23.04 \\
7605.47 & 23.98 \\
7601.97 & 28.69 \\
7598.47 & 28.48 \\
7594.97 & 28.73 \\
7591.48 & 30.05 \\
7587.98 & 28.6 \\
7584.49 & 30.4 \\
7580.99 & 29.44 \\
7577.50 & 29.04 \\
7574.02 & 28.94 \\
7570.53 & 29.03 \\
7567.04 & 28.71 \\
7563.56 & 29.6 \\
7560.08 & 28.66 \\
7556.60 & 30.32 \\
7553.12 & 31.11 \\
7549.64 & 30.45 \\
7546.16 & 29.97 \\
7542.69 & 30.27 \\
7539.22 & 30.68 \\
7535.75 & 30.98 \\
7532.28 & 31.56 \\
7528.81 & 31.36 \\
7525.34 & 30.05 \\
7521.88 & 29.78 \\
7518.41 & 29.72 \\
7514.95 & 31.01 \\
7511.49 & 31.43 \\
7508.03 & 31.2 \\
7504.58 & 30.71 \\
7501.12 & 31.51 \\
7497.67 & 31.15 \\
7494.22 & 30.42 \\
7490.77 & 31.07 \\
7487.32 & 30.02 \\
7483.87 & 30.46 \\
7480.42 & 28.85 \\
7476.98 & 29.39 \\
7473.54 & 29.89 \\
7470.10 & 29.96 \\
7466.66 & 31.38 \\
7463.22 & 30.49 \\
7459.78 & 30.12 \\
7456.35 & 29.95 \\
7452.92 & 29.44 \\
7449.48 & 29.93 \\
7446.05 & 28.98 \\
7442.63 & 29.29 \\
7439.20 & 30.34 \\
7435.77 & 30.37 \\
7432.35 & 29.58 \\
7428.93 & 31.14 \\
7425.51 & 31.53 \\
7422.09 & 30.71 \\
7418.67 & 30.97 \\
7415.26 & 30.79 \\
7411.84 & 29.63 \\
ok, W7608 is 0.20 mag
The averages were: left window 30.2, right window 29.8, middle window 25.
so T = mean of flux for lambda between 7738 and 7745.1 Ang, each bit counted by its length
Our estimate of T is 29.6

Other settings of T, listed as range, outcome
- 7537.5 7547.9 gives 30.3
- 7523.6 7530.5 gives 30.7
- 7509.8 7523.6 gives 30.5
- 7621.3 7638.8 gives 27.1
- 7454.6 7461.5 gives 30.1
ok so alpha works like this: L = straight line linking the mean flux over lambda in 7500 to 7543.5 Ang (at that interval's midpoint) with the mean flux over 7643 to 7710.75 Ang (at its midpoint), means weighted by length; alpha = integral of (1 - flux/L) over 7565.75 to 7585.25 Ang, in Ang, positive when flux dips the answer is 0.8 Ang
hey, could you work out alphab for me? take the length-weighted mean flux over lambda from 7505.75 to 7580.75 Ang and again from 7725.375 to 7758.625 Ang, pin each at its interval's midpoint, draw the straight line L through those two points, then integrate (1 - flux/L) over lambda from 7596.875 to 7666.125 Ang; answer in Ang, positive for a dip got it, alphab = 6.0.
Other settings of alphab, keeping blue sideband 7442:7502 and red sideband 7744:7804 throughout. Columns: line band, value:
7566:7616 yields 3.79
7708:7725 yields -0.40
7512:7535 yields -0.46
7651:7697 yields 0.10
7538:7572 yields 0.13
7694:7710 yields 0.01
